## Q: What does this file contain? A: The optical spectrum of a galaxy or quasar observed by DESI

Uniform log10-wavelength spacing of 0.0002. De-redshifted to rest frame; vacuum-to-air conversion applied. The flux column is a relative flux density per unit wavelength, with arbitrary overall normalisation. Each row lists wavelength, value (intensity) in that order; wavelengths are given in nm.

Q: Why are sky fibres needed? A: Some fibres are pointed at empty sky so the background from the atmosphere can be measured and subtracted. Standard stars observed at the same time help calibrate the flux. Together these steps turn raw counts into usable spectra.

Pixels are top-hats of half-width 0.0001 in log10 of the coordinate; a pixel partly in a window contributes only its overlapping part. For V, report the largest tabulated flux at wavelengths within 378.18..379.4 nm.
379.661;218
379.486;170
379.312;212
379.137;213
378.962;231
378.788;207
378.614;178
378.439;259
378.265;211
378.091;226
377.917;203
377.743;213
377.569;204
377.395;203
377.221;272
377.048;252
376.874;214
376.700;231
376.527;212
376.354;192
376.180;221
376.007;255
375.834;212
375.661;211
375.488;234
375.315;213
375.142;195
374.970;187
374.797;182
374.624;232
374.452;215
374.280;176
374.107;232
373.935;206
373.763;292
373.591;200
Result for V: 259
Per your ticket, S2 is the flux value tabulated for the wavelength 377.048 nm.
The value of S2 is 252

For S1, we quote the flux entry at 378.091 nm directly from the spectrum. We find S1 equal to 226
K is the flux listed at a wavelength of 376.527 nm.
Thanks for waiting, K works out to 212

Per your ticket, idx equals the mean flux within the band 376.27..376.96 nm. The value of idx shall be 212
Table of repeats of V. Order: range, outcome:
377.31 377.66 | 204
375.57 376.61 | 255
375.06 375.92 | 234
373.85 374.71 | 232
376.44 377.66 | 272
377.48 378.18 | 226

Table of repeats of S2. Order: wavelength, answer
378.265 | 211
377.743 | 213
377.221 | 272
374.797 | 182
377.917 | 203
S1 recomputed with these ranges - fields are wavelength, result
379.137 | 213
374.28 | 176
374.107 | 232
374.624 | 232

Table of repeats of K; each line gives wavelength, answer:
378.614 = 178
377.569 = 204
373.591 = 200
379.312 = 212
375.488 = 234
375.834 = 212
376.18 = 221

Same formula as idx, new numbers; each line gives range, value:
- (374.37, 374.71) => 224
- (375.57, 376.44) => 218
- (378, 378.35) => 219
